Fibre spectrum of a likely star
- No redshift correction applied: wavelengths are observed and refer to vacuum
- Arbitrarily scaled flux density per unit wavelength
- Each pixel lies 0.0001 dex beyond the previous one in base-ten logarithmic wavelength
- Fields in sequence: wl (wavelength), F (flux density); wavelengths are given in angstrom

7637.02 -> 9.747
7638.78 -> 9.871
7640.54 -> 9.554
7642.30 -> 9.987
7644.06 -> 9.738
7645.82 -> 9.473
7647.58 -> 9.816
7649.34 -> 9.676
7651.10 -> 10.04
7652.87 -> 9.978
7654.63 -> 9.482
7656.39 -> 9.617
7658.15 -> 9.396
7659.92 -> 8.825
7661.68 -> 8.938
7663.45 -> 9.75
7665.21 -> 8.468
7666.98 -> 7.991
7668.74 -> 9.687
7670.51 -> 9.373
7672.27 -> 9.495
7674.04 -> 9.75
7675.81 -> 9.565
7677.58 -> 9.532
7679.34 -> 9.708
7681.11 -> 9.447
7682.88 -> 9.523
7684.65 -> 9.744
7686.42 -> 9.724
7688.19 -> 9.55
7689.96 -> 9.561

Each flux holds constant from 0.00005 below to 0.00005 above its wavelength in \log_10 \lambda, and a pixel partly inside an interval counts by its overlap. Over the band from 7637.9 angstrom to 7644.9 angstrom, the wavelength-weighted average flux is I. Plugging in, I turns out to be 9.78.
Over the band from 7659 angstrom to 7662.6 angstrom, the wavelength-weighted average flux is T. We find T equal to 8.87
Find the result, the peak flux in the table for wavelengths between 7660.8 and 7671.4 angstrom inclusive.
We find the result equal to 9.75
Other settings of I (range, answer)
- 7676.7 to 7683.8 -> 9.56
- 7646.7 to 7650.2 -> 9.75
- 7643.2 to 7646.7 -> 9.61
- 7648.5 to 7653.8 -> 9.89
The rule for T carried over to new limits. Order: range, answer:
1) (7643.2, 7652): 9.74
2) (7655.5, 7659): 9.52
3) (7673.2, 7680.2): 9.64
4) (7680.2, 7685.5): 9.56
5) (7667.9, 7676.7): 9.57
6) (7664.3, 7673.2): 9.01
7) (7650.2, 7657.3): 9.78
